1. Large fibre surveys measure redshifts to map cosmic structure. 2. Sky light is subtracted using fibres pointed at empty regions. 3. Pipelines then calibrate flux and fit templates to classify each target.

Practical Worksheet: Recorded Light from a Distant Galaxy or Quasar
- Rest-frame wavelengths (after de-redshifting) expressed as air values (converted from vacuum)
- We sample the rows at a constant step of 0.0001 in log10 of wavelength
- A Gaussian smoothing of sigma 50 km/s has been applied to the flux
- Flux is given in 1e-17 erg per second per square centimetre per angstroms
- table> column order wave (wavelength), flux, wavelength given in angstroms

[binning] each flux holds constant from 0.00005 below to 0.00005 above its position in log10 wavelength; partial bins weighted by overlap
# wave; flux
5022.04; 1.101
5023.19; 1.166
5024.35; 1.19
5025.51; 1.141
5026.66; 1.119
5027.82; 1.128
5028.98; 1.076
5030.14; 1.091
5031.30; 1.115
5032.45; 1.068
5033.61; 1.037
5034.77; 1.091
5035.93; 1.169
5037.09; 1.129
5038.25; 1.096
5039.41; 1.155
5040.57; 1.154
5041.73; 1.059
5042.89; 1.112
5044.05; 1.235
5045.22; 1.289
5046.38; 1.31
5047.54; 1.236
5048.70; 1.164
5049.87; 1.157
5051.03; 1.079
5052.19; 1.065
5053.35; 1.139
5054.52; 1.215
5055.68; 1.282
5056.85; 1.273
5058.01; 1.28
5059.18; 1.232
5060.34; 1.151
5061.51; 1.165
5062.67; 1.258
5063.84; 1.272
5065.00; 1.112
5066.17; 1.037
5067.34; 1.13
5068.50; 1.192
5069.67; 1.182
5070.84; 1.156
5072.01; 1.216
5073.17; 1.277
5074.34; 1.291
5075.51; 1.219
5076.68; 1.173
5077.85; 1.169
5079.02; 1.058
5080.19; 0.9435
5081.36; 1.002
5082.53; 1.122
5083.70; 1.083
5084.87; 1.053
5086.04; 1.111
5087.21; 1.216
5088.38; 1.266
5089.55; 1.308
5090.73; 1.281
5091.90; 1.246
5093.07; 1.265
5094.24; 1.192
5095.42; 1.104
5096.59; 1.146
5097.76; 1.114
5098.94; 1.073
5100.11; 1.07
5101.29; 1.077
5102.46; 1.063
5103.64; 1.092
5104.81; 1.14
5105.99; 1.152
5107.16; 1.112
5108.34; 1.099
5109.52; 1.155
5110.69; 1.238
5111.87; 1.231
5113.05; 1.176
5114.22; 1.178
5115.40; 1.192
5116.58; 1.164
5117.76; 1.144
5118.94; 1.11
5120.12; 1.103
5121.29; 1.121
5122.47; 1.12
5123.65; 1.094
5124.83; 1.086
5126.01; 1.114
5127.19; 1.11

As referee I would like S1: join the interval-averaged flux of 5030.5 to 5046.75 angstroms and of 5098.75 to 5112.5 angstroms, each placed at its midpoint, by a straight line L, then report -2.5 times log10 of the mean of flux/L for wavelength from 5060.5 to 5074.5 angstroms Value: -0.05 mag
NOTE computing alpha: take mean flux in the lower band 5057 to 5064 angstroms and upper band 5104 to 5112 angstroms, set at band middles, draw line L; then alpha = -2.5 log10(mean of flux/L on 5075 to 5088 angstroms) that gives 0.08 mag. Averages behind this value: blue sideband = 1.23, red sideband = 1.16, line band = 1.11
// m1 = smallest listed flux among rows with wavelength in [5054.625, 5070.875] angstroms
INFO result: 1.037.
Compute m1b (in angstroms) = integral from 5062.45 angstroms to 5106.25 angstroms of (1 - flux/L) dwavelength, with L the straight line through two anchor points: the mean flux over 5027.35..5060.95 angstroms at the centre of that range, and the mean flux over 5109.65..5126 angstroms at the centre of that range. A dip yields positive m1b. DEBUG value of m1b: 0.0 angstroms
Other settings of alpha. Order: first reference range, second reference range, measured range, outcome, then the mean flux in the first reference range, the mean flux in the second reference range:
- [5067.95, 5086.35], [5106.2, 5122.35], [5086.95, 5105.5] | -0.016 mag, 1.14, 1.15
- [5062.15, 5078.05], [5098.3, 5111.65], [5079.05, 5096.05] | 0.001 mag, 1.19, 1.12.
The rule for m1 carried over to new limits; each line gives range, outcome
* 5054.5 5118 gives 0.9435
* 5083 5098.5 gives 1.053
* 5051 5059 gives 1.065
